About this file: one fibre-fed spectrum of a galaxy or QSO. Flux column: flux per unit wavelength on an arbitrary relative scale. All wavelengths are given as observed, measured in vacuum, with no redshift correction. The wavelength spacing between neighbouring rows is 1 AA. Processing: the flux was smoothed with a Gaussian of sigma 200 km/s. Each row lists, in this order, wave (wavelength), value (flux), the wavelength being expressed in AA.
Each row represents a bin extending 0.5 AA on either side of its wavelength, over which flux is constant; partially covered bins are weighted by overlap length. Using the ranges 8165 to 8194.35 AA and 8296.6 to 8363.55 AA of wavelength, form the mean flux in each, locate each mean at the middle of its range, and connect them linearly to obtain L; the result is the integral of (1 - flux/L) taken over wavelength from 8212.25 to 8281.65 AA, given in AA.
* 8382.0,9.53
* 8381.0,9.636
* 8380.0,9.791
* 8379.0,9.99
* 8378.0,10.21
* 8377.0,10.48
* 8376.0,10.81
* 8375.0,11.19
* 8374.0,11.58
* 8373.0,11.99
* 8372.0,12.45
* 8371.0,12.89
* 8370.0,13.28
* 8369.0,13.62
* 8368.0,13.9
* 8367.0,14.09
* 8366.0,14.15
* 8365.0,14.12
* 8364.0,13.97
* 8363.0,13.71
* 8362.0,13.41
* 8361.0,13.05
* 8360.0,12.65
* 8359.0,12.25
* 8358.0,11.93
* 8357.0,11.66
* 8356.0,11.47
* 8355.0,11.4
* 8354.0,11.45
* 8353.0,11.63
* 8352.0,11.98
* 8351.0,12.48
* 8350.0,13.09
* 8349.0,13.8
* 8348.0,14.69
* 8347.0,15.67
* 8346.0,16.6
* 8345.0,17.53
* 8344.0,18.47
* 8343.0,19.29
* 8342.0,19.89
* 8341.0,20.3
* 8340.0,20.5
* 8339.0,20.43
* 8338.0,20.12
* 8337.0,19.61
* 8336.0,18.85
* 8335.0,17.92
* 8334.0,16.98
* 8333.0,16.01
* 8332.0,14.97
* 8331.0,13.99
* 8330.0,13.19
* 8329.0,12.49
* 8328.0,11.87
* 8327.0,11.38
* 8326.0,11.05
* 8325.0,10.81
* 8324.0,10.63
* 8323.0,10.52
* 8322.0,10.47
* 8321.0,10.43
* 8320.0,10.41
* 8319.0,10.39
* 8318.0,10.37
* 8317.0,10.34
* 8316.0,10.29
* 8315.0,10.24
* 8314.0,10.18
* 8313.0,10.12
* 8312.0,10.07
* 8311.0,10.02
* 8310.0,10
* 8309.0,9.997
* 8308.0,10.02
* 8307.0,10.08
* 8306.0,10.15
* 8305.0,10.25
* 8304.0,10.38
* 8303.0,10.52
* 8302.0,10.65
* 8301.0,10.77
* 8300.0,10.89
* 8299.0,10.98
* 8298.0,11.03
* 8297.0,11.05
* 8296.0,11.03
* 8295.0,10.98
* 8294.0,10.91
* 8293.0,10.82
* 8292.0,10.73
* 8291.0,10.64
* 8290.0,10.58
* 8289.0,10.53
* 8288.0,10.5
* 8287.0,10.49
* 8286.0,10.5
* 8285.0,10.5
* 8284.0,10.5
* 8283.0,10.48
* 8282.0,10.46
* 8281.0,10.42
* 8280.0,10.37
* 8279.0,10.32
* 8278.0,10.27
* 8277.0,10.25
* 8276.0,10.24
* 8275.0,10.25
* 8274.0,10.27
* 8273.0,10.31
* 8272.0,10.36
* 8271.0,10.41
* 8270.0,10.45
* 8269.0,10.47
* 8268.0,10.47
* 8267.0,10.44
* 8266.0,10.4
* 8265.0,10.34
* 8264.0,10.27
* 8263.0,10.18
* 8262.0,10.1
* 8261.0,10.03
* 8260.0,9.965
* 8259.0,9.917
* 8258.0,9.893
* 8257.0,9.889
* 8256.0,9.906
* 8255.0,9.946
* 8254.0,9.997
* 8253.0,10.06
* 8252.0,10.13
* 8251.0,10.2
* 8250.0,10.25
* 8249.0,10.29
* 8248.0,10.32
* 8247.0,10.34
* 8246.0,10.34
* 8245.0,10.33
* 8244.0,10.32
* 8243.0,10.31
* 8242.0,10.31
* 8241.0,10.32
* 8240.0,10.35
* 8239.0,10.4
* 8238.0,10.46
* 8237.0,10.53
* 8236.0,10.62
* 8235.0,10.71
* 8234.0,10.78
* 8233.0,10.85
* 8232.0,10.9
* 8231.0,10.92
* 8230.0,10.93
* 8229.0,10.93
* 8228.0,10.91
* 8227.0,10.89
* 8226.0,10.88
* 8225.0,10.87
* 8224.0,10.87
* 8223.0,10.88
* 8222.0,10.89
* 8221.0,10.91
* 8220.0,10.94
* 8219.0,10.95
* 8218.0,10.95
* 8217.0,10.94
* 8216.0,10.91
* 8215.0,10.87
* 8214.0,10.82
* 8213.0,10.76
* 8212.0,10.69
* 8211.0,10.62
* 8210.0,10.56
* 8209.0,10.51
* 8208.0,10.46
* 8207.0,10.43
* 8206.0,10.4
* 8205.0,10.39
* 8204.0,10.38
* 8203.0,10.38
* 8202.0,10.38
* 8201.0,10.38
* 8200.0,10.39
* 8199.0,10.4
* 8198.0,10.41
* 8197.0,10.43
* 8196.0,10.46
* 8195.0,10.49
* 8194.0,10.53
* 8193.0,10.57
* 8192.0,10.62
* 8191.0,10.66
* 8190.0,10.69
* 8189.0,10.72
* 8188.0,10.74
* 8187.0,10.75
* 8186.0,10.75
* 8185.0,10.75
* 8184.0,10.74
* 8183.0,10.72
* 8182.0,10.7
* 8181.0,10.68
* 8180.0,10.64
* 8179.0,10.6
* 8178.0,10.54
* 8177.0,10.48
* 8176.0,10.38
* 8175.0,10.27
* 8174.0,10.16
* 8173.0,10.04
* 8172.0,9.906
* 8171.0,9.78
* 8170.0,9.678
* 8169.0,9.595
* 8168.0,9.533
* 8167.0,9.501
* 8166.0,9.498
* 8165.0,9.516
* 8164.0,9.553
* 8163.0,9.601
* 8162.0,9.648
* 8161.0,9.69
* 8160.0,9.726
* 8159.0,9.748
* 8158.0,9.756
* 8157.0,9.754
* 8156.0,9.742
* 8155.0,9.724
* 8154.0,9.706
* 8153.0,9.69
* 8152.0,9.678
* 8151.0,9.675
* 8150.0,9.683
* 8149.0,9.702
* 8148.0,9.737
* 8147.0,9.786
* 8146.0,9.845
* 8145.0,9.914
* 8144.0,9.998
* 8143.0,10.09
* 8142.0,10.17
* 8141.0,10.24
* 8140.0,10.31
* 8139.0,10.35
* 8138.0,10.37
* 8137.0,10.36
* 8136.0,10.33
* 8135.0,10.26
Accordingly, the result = 6.2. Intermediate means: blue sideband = 10.3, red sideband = 13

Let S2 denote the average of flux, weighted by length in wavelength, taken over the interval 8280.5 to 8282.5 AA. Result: 10.4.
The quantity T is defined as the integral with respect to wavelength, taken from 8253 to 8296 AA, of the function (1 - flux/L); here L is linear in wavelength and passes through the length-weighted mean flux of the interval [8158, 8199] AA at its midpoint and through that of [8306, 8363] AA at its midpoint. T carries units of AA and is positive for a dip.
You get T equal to 6.4 AA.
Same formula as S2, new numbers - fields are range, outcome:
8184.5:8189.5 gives 10.7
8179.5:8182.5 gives 10.7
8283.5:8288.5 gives 10.5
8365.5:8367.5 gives 14.1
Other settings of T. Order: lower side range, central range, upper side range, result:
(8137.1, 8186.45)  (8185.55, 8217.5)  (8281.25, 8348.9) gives 0.3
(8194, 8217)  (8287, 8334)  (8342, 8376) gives 6.0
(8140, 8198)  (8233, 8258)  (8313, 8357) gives 3.3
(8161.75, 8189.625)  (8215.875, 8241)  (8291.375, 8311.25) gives -1.1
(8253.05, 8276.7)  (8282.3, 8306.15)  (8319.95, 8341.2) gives 3.0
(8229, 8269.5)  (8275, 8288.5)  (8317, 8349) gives 1.9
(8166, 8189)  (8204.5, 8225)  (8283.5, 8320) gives -0.8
